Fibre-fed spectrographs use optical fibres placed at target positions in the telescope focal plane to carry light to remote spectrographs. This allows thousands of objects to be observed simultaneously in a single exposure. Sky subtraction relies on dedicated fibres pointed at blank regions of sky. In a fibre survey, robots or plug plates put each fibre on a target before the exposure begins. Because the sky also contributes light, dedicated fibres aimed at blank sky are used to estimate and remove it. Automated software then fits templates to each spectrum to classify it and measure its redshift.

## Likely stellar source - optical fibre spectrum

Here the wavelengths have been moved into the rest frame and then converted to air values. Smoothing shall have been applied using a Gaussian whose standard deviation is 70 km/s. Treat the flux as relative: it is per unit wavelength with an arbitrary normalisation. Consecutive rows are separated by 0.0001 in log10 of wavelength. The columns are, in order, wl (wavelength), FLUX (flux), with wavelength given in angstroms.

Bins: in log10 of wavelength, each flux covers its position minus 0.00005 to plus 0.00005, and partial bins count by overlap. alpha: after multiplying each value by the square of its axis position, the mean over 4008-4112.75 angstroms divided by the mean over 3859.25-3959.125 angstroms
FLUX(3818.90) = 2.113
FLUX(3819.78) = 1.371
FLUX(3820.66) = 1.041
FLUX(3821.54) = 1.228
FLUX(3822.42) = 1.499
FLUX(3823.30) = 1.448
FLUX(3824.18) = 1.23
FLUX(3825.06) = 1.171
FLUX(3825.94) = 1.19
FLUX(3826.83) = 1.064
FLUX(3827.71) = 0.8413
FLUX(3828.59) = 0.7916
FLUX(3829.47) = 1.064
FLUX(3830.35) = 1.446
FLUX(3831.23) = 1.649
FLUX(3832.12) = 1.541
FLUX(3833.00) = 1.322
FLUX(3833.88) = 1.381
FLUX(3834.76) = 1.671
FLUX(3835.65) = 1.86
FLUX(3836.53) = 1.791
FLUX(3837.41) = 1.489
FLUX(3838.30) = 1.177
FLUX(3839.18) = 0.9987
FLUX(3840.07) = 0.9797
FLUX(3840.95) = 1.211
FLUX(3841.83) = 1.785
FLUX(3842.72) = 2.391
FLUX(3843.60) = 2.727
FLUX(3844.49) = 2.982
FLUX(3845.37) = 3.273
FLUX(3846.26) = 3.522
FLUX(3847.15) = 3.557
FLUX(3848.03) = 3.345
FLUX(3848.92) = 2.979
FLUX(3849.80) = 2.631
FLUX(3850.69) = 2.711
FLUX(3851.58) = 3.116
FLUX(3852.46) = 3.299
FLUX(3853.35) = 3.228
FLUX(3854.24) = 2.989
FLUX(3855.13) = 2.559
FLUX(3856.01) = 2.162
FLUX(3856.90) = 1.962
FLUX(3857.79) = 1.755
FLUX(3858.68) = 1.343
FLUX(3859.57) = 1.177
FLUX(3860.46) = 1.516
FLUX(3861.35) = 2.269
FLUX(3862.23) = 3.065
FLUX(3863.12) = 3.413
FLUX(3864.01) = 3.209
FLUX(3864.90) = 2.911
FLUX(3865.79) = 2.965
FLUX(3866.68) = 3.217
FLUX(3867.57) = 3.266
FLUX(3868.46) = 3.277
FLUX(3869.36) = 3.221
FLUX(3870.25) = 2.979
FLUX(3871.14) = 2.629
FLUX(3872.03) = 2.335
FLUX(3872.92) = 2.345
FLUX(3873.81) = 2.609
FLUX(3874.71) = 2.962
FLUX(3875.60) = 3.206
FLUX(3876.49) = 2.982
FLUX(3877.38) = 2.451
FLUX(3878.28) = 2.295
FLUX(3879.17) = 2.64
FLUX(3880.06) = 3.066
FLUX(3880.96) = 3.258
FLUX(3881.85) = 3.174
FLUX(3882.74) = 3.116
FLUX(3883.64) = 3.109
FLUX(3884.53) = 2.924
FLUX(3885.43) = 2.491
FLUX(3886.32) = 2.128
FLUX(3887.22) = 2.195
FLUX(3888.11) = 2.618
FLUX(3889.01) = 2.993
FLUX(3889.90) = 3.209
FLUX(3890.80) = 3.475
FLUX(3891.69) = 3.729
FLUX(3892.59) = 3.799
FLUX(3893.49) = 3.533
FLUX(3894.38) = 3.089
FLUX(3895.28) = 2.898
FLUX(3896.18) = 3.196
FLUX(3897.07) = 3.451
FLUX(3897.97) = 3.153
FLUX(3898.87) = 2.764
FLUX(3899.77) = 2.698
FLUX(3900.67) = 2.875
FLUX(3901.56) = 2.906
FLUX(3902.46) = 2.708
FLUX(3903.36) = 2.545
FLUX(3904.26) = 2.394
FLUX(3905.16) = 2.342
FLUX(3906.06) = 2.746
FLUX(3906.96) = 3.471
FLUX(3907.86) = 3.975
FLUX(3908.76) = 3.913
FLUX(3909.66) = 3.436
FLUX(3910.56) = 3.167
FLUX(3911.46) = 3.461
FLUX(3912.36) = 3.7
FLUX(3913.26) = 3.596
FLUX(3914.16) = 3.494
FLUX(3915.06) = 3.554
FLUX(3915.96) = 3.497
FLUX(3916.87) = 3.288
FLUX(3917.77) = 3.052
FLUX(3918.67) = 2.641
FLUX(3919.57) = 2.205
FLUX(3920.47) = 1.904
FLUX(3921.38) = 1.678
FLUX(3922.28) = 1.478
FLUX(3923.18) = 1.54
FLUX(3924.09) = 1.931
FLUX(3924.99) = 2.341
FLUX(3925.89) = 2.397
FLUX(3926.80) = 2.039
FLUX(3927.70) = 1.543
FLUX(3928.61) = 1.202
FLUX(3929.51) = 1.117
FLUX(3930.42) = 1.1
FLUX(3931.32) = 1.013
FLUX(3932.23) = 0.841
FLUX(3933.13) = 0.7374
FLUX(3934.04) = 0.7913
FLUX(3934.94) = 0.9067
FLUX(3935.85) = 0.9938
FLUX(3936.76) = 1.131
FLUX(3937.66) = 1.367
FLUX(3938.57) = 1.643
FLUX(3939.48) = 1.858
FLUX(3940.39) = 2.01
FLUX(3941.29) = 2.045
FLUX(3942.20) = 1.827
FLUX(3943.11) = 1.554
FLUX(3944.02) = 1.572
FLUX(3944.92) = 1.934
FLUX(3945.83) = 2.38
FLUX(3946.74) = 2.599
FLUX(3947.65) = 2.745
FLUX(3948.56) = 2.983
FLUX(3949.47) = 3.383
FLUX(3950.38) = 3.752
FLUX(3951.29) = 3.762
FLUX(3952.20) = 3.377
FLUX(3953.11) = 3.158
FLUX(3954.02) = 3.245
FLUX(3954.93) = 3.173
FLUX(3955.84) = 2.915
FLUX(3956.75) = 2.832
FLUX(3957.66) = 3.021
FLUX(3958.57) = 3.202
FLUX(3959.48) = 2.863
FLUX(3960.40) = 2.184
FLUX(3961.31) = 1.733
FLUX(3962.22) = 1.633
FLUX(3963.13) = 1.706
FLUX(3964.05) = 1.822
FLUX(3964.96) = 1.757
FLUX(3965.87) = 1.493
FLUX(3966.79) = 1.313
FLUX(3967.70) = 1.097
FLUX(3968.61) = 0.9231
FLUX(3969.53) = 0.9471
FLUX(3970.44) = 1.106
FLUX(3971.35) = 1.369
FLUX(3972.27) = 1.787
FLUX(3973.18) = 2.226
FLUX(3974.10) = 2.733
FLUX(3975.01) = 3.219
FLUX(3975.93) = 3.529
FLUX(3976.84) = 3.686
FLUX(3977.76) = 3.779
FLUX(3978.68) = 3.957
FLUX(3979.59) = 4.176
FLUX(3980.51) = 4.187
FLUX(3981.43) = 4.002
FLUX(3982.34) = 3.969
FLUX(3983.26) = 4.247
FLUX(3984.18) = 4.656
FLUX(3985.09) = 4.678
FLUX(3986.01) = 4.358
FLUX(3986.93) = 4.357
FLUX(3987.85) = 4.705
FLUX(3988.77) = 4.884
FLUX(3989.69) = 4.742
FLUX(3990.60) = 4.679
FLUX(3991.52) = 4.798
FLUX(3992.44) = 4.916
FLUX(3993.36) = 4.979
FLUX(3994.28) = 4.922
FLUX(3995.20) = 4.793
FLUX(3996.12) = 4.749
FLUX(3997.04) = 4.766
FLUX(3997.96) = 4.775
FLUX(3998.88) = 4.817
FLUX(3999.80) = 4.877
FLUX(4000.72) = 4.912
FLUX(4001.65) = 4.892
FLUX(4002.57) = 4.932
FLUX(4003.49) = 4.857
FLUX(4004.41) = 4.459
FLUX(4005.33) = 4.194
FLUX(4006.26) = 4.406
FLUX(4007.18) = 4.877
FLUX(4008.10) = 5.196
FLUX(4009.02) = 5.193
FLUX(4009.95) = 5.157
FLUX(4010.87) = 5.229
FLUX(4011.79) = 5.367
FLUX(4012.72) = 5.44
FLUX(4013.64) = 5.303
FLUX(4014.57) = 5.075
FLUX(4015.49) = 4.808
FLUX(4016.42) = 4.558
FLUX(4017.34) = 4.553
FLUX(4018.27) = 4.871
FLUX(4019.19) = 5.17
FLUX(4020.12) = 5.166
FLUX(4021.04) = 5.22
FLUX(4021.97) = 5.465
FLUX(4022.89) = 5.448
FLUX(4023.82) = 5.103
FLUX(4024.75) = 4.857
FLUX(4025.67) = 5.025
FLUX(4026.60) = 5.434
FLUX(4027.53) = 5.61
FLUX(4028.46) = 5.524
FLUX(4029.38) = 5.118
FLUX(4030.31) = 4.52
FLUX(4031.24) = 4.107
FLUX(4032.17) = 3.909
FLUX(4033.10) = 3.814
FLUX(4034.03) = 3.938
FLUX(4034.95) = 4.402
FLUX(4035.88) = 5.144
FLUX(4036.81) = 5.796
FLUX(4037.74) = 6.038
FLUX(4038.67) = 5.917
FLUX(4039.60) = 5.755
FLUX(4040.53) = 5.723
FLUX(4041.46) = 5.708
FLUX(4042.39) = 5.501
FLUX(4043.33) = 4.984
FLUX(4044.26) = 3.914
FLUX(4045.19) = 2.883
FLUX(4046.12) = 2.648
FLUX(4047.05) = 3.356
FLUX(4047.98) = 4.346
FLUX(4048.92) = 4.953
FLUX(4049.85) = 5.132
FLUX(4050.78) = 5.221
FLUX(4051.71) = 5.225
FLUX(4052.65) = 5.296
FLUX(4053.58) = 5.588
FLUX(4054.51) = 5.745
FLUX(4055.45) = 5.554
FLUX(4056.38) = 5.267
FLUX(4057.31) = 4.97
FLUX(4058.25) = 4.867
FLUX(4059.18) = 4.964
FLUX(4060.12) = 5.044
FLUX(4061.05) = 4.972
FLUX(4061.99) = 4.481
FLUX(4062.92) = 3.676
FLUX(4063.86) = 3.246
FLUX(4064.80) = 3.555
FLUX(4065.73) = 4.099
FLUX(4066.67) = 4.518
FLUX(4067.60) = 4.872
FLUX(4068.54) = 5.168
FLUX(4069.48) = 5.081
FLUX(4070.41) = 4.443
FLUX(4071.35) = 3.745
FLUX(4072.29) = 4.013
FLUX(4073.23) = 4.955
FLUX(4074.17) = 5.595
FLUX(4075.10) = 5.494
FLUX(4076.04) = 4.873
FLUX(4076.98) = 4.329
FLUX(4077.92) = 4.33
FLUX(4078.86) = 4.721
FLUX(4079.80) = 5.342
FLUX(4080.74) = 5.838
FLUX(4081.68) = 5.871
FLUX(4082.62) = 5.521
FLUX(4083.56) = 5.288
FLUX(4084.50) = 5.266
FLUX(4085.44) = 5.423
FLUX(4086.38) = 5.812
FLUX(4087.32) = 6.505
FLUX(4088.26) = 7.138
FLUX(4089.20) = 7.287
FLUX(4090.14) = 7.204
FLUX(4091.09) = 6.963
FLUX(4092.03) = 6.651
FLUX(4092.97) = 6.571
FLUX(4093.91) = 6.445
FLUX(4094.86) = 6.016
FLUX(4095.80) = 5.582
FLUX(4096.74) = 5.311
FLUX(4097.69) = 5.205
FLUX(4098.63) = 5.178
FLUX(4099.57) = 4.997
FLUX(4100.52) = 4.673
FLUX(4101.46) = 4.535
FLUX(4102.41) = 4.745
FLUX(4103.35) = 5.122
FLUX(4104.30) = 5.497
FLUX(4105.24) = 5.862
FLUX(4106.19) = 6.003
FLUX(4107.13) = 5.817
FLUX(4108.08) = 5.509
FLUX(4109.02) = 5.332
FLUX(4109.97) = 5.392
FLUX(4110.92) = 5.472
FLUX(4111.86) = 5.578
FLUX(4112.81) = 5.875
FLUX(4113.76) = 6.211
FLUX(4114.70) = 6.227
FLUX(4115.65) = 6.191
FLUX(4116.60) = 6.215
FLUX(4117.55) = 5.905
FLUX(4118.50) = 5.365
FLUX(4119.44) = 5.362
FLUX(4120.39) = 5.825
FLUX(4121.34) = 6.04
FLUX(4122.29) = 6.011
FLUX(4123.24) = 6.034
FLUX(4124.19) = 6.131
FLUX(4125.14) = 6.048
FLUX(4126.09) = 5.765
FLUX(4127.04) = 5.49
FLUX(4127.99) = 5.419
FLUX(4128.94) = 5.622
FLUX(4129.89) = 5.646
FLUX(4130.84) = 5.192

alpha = 2.1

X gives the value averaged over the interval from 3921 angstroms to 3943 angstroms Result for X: 1.48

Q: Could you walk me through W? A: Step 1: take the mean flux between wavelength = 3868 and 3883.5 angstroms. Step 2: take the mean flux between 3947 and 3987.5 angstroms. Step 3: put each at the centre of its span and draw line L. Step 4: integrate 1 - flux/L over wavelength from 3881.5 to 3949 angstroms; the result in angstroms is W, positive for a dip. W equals 9.3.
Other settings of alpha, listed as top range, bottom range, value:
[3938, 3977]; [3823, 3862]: 1.24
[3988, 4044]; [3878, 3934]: 1.97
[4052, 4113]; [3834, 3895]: 2.23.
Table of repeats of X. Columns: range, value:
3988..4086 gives 4.89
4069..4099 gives 5.56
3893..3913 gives 3.12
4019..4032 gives 5.1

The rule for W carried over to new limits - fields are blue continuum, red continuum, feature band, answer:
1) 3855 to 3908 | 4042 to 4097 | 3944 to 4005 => 9.0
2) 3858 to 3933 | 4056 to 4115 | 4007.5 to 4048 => -3.8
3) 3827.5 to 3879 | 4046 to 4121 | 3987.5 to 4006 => -2.6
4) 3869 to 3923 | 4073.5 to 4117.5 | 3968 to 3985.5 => 4.2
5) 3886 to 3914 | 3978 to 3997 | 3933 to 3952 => 8.9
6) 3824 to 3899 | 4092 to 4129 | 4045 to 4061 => 0.4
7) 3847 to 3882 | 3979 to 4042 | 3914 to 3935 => 9.7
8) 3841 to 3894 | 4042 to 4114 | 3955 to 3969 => 6.5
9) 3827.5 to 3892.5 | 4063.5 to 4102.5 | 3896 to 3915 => -0.6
